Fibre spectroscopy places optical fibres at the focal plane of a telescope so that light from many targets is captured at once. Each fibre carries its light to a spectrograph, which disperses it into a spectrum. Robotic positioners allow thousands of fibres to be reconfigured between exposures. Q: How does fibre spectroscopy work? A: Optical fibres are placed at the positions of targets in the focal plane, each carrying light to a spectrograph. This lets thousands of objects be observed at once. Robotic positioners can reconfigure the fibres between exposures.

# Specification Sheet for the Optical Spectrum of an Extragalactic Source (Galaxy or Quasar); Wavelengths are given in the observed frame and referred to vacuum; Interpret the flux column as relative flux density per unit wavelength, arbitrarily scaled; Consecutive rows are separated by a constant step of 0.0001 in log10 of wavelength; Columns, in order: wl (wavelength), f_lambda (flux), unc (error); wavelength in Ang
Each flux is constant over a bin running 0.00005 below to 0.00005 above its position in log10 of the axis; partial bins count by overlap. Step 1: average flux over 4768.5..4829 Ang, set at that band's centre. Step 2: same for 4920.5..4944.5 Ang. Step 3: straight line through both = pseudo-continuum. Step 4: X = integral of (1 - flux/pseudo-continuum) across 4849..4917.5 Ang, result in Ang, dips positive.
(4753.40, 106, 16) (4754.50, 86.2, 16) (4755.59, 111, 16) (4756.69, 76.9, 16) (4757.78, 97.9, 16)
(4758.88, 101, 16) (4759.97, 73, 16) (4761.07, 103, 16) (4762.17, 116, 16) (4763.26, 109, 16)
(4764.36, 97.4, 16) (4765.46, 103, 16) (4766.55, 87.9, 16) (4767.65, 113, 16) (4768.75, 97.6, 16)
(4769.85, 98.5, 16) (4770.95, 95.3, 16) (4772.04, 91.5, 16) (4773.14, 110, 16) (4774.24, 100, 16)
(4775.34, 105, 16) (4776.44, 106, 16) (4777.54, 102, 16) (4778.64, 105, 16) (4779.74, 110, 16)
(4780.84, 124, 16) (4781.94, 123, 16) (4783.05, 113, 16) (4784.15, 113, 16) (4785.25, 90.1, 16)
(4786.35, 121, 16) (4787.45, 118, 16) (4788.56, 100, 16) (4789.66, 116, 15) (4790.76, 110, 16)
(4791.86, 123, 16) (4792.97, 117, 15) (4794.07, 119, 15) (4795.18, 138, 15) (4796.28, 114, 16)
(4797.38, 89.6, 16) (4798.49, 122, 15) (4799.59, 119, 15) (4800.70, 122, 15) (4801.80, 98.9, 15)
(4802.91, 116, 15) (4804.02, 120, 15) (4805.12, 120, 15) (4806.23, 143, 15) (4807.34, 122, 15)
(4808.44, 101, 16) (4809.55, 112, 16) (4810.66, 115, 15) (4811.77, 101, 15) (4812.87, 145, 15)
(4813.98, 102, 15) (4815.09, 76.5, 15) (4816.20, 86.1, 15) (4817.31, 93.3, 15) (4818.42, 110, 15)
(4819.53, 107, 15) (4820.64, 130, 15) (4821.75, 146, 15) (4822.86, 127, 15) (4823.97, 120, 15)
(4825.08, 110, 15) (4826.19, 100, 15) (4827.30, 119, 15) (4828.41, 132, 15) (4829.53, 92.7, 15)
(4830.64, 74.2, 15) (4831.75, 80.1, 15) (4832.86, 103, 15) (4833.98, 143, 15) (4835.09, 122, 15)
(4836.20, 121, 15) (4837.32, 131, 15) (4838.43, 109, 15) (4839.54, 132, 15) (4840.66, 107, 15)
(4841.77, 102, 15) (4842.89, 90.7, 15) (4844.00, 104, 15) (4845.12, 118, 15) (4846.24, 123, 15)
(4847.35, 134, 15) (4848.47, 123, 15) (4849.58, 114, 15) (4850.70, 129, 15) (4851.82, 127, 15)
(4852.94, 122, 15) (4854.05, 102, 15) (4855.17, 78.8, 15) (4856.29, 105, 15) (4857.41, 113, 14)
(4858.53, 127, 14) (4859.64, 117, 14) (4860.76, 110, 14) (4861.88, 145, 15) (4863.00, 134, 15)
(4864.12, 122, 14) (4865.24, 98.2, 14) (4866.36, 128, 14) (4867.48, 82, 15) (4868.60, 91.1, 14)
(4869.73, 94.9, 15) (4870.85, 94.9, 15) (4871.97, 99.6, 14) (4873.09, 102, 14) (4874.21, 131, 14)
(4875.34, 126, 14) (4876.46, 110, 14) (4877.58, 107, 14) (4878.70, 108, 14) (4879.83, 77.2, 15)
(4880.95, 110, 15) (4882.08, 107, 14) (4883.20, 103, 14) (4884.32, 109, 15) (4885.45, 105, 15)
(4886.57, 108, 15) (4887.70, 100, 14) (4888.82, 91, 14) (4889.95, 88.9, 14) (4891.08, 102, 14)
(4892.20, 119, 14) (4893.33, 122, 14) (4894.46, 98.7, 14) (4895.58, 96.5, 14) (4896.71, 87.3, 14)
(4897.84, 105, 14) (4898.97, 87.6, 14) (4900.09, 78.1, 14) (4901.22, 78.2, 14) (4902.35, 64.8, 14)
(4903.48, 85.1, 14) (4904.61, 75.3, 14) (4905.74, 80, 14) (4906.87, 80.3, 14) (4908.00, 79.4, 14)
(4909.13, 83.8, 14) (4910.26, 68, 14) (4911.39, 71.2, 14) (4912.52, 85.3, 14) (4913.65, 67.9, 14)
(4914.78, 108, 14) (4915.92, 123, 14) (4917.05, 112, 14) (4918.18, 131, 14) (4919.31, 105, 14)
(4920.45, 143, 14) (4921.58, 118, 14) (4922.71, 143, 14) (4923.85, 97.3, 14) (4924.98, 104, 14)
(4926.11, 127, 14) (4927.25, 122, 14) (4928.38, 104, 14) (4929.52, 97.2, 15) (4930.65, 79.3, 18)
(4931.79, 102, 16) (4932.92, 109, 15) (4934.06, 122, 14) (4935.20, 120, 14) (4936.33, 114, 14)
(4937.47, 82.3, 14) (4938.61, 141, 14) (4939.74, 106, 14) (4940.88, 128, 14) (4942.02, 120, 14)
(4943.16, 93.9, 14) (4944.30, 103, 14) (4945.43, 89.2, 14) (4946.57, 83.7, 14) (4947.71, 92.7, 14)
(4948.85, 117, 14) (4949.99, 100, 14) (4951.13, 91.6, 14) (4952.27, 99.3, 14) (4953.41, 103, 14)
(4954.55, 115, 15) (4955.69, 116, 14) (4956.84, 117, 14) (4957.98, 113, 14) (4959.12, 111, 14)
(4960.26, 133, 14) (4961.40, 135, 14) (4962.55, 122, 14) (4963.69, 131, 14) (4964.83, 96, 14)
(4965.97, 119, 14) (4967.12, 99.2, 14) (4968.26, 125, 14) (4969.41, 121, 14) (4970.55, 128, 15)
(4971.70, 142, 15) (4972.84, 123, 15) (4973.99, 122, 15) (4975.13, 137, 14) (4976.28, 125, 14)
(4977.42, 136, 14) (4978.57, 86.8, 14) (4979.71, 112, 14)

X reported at 6.6 Ang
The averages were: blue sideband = 112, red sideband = 112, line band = 101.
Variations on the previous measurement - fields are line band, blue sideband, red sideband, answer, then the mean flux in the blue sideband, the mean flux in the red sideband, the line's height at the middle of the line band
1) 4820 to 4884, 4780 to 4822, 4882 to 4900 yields -3.4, 114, 101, 107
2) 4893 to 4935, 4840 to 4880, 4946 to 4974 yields 5.3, 111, 114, 113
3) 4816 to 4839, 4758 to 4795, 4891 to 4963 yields -1.6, 107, 103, 105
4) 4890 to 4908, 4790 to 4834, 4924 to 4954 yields 2.9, 113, 106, 108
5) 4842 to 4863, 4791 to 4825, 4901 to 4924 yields -1.8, 115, 95.4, 107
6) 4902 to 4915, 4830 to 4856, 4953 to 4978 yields 4.3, 112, 121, 117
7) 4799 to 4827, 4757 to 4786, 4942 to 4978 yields -2.2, 103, 114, 106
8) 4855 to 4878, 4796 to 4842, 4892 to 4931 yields -1.2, 113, 97.8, 105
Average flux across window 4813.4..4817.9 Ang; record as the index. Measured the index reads 89.8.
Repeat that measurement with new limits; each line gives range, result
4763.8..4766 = 100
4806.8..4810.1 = 112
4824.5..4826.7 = 105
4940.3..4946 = 107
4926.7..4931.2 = 101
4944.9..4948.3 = 88.6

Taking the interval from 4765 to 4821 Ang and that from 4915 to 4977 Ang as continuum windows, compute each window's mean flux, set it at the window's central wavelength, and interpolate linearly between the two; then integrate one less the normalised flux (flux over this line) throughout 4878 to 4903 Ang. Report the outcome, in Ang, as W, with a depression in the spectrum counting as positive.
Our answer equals 3.33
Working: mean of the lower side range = 110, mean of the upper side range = 114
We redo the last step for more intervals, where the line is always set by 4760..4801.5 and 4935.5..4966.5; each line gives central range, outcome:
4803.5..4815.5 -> -0.63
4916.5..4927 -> -0.97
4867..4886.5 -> 1.06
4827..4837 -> -0.07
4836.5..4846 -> -0.27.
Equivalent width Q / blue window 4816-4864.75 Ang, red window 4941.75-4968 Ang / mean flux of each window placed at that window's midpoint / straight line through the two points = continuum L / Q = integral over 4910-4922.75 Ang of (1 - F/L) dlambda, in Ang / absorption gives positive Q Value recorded 0.6 Ang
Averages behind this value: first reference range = 115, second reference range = 109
